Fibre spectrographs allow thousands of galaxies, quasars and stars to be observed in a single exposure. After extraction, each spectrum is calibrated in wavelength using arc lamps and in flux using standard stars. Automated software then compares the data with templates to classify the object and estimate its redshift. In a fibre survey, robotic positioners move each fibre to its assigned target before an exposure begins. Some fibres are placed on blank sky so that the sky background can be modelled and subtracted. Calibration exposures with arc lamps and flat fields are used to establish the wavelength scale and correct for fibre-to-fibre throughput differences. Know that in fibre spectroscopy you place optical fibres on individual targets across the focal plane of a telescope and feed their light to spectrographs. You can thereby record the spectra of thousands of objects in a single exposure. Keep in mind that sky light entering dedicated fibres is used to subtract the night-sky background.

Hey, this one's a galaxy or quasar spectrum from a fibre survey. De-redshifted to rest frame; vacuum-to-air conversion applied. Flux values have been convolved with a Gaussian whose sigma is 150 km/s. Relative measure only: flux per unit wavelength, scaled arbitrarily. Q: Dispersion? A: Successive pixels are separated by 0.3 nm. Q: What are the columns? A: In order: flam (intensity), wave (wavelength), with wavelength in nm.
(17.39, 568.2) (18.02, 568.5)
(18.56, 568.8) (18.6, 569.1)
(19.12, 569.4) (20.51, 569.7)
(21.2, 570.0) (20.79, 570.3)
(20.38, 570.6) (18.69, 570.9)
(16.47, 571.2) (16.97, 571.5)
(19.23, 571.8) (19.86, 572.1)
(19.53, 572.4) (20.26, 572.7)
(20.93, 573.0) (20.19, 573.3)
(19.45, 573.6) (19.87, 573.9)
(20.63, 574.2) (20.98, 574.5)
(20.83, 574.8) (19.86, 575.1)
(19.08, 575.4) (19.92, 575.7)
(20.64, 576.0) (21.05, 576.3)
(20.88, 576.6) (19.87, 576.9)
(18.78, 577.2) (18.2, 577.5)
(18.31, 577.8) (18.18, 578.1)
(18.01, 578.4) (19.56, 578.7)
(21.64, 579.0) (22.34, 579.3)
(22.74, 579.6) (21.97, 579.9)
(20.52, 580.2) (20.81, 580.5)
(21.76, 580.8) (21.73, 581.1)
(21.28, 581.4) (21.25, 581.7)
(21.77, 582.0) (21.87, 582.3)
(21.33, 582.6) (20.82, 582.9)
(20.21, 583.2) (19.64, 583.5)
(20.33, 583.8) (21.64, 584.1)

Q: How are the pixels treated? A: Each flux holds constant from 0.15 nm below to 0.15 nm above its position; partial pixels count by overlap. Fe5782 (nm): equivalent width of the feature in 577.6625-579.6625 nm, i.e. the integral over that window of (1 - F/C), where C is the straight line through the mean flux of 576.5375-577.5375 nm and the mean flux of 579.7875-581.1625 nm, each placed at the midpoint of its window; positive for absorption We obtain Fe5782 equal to 0.03 nm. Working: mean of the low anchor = 19.4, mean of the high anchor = 21.3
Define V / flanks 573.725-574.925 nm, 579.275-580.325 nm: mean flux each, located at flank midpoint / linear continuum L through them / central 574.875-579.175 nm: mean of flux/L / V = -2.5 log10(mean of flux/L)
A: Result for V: 0.08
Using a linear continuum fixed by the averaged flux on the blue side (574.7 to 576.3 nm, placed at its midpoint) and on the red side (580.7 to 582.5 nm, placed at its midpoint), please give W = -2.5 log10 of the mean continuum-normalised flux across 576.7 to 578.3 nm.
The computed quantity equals 0.10 mag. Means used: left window 20.1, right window 21.6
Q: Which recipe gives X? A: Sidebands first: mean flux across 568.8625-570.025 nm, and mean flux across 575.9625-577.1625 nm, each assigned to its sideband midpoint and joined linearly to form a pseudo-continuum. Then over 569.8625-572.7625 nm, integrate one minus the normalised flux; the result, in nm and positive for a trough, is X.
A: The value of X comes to 0.08 nm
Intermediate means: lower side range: 19.6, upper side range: 20.4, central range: 19.3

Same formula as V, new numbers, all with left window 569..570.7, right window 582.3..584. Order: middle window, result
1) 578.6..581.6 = -0.05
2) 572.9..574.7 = 0.00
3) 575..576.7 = 0.01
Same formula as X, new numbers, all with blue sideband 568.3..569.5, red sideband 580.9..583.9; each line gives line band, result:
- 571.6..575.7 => -0.13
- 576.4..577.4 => 0.01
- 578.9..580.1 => -0.10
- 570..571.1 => -0.07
